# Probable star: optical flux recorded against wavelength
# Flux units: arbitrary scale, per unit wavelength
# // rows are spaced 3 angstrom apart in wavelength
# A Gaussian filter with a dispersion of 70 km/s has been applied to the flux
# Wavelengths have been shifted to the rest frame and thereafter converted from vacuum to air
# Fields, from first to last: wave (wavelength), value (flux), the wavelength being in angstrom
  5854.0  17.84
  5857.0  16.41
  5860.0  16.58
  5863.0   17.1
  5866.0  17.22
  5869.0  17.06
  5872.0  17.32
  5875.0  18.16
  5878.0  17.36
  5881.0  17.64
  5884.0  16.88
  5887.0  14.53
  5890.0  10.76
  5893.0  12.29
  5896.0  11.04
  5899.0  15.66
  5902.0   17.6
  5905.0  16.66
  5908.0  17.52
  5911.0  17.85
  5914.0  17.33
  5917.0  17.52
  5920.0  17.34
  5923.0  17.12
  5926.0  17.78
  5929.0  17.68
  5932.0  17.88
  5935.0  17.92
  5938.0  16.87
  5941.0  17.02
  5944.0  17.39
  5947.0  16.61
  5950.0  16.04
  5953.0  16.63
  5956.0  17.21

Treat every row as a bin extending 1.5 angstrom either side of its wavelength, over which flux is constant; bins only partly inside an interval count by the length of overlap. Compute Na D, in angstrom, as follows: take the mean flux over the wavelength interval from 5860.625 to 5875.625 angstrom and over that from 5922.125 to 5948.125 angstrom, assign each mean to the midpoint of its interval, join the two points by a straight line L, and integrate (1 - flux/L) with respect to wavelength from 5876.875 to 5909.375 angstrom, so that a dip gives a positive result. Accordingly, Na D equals 3.9 angstrom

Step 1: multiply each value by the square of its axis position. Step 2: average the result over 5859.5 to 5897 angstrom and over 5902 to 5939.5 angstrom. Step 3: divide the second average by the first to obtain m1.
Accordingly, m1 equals 1.13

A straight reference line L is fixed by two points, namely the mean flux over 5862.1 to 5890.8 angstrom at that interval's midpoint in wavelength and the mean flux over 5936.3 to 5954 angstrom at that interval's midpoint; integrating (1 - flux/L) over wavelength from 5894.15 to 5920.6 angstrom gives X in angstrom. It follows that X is 0.4 angstrom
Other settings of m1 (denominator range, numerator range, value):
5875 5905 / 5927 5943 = 1.17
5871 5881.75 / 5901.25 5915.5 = 1.00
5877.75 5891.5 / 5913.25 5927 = 1.16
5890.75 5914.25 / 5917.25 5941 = 1.14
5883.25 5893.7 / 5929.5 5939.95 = 1.32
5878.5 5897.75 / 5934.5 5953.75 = 1.22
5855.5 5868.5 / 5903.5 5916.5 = 1.05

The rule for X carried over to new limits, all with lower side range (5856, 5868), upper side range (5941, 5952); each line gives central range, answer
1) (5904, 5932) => -1.16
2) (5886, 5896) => 2.74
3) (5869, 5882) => -0.56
